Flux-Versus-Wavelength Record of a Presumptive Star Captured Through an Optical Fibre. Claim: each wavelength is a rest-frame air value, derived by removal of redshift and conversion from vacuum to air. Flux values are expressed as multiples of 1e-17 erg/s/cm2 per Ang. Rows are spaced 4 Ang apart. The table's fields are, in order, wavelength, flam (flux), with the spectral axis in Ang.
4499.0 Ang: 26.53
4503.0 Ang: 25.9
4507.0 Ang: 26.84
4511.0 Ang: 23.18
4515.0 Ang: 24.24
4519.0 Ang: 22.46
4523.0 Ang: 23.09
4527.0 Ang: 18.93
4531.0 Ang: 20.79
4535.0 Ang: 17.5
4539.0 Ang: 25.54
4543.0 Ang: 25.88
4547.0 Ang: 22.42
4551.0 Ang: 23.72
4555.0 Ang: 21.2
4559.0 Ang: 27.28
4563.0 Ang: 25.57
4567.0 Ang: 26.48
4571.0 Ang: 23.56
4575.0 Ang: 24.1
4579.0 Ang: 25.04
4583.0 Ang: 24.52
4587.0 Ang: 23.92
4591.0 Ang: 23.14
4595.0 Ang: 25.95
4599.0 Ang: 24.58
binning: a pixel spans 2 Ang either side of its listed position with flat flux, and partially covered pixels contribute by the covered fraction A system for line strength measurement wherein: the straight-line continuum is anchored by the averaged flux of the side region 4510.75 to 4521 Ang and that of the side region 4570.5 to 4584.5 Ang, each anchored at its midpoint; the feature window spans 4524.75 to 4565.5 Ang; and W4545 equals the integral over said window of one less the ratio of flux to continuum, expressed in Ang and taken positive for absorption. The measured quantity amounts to 1.55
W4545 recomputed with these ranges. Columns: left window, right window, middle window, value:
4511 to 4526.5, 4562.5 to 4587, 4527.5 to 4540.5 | 1.40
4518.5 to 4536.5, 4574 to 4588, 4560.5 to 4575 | -1.03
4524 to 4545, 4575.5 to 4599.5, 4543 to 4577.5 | -1.93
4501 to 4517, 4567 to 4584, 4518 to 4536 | 3.10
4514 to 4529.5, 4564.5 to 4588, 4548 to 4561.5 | -0.22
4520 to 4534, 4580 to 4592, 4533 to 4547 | -0.88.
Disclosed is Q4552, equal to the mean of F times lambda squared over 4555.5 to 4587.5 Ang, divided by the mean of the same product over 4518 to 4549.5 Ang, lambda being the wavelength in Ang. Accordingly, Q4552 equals 1.1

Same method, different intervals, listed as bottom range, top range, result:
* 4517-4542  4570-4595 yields 1.15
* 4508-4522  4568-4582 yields 1.07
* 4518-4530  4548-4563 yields 1.15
